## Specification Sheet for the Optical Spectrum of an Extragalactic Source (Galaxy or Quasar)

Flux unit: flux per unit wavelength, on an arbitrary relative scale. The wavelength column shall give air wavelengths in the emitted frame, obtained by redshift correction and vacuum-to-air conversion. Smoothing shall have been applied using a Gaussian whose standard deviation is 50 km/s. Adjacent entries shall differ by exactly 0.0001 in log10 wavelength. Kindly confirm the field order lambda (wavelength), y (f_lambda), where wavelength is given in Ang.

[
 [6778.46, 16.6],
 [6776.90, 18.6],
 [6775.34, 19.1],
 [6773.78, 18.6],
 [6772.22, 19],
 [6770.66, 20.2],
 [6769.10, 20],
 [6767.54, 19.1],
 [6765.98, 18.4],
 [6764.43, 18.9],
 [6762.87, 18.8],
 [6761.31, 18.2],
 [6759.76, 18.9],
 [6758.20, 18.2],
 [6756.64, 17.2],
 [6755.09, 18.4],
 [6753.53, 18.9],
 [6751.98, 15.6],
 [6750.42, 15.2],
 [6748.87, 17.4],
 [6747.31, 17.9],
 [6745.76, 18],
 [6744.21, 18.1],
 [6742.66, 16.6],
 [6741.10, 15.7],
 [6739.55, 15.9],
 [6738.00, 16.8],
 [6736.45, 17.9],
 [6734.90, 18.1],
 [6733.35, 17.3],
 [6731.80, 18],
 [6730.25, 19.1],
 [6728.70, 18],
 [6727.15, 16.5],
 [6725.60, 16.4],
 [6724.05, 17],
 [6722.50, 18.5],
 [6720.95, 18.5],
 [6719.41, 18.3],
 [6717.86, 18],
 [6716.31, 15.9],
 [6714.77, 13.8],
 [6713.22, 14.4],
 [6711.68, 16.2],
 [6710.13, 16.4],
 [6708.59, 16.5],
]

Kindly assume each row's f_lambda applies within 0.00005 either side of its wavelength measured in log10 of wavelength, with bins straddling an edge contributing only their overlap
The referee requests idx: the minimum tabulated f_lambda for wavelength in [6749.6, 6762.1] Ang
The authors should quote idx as 15.2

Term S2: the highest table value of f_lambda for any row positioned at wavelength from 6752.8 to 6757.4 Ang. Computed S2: 18.9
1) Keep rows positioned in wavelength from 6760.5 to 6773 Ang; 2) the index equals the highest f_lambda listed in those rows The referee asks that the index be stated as 20.2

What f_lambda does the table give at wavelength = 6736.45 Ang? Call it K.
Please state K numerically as 17.9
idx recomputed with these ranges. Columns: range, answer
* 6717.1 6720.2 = 18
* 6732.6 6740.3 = 15.9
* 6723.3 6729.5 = 16.4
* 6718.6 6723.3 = 18.3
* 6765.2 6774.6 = 18.4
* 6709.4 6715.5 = 13.8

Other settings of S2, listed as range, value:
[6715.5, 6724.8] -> 18.5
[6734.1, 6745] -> 18.1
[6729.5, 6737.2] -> 19.1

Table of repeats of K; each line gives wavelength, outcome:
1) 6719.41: 18.3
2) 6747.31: 17.9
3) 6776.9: 18.6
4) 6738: 16.8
